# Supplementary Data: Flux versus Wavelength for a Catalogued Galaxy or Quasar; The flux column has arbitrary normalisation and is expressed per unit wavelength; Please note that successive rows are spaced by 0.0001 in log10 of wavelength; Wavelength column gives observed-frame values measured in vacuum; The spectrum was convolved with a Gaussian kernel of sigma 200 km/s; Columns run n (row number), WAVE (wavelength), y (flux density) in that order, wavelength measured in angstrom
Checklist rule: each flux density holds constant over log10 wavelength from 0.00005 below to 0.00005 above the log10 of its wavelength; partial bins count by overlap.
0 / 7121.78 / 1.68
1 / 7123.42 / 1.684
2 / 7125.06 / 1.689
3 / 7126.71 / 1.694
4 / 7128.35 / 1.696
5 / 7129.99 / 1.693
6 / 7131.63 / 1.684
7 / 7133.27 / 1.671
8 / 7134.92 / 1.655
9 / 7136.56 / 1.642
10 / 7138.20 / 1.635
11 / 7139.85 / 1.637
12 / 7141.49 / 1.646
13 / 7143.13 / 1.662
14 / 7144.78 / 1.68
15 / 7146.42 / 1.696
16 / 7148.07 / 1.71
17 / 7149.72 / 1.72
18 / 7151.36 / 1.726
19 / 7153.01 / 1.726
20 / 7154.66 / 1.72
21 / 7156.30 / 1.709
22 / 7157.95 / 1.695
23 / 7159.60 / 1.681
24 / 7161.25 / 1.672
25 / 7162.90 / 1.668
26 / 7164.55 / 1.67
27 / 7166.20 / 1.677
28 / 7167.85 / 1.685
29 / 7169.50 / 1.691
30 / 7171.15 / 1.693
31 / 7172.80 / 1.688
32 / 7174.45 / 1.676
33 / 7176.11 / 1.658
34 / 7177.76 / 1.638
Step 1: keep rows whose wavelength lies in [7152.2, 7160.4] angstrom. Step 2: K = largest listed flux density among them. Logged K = 1.726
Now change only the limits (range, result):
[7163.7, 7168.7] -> 1.685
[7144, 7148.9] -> 1.71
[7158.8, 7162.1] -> 1.681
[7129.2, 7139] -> 1.693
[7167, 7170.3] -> 1.691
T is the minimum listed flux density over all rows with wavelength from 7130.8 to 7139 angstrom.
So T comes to 1.635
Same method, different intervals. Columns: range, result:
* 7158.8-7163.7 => 1.668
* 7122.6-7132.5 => 1.684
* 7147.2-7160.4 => 1.681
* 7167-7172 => 1.685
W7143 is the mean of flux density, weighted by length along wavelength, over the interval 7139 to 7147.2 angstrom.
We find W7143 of 1.66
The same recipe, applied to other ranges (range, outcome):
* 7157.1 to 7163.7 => 1.68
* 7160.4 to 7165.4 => 1.67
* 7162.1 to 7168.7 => 1.68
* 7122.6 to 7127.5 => 1.69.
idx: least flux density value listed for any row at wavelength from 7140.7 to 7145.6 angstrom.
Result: 1.646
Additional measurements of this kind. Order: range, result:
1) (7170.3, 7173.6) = 1.688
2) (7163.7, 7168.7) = 1.67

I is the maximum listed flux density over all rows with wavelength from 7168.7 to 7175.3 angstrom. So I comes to 1.693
